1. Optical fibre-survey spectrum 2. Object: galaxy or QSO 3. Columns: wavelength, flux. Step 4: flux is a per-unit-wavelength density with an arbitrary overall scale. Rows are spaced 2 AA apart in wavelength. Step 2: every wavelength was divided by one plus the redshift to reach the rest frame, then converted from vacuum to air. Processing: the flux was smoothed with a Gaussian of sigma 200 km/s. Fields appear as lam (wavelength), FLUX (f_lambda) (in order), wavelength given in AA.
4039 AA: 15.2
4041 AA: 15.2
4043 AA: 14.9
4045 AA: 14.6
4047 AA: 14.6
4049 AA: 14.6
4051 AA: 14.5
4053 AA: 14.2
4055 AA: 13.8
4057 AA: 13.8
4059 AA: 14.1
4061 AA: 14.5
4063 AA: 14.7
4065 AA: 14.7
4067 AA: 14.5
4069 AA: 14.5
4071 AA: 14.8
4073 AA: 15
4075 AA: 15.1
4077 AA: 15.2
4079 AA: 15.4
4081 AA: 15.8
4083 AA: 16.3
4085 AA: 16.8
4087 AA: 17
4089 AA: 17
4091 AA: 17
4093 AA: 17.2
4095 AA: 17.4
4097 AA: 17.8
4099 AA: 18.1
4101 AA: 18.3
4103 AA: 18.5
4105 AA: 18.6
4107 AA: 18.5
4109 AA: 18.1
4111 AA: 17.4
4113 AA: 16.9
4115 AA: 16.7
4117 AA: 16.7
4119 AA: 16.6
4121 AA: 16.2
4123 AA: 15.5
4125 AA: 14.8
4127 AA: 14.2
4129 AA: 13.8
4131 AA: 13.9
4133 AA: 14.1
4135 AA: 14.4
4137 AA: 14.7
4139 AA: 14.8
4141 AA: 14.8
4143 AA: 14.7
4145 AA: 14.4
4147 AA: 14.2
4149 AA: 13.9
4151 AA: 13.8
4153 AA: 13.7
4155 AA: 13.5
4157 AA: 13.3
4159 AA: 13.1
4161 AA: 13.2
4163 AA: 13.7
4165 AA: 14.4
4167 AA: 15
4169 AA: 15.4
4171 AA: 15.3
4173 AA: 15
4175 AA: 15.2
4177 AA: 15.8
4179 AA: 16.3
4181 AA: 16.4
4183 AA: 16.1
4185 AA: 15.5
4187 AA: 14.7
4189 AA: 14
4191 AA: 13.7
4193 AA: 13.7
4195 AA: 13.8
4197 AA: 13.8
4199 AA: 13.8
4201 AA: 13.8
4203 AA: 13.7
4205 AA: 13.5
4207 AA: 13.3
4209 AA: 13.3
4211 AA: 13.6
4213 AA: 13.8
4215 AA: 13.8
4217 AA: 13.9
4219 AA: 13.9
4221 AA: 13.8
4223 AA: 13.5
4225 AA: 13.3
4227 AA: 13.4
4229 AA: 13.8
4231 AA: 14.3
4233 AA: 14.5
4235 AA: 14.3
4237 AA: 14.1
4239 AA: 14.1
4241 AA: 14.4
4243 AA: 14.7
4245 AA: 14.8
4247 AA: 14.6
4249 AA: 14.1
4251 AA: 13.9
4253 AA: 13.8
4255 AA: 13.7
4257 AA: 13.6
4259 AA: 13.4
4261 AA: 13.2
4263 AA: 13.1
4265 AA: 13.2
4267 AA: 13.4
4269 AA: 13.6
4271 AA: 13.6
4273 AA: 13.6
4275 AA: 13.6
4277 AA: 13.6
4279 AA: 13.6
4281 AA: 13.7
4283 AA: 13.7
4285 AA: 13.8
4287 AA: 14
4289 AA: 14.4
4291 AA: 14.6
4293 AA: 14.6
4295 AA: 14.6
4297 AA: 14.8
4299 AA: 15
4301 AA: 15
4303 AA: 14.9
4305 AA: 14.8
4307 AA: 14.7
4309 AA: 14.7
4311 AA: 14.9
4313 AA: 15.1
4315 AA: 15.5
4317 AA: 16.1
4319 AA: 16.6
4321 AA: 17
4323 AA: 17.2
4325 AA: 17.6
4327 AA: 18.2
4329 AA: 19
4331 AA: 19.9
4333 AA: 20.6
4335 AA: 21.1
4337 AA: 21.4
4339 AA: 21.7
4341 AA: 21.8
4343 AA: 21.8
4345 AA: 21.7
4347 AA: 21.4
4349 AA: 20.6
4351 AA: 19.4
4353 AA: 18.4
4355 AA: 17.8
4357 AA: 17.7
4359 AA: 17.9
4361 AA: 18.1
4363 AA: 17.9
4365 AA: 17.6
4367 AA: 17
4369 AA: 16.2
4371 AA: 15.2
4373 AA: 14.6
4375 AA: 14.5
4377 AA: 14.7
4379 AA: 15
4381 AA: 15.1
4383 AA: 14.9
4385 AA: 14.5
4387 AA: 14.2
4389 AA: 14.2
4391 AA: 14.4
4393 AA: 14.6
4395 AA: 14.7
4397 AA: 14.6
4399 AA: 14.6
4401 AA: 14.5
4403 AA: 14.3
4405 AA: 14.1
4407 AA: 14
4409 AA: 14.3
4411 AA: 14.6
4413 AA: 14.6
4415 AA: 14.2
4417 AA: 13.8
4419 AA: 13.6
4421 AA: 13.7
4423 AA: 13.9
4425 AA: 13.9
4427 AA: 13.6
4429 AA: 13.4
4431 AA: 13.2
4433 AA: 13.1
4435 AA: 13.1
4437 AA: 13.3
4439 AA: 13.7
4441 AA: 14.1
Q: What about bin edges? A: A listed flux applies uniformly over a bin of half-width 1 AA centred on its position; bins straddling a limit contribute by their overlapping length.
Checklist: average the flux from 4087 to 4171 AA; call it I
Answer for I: 15.6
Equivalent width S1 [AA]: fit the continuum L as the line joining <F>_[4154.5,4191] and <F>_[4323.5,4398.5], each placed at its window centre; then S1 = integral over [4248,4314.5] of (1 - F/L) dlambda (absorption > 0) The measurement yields 9.3 AA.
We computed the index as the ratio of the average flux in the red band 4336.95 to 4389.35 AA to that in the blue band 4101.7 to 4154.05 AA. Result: 1.13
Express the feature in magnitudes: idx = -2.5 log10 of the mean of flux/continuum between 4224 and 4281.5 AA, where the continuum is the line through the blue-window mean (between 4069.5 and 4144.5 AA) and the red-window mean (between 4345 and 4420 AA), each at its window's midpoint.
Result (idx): 0.16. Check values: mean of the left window 16.1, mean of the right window 15.8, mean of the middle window 13.8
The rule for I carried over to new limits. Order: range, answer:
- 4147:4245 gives 14.2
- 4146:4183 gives 14.6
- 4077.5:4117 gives 17.3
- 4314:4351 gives 19.4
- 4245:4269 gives 13.7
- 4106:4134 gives 16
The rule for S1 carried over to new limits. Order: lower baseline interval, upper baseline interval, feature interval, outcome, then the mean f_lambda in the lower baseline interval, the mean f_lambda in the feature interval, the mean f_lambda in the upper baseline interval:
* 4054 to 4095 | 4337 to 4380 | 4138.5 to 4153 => 1.6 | 15.4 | 14.3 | 18.2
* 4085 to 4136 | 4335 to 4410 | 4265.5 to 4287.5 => 4.1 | 16.6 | 13.6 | 16.8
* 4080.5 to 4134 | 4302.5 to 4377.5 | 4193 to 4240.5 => 9.4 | 16.6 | 13.8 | 17.8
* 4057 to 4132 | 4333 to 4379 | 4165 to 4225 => 9.4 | 16.1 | 14.4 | 18.5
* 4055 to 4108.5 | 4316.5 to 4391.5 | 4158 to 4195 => 4.3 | 16.2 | 14.8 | 17.7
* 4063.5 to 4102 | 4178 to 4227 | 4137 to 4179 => 1.3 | 16.2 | 14.4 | 14.1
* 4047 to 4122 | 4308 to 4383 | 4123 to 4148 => 3.0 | 16.1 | 14.4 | 17.8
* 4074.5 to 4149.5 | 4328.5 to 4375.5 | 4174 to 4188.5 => 1.1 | 16.1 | 15.7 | 18.9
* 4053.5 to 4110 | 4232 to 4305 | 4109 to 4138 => 0.3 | 16.1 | 15.5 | 14.1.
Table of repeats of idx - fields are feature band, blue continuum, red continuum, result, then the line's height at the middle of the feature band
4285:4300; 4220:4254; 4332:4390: 0.089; 15.8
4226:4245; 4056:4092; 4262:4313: 0.018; 14.4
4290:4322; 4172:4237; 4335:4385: 0.104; 16.7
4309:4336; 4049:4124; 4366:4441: -0.183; 14.8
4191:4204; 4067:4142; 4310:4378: 0.224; 16.9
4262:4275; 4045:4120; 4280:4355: 0.251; 16.9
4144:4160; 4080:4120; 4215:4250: 0.170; 16.1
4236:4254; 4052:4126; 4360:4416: 0.094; 15.6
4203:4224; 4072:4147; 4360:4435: 0.146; 15.6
